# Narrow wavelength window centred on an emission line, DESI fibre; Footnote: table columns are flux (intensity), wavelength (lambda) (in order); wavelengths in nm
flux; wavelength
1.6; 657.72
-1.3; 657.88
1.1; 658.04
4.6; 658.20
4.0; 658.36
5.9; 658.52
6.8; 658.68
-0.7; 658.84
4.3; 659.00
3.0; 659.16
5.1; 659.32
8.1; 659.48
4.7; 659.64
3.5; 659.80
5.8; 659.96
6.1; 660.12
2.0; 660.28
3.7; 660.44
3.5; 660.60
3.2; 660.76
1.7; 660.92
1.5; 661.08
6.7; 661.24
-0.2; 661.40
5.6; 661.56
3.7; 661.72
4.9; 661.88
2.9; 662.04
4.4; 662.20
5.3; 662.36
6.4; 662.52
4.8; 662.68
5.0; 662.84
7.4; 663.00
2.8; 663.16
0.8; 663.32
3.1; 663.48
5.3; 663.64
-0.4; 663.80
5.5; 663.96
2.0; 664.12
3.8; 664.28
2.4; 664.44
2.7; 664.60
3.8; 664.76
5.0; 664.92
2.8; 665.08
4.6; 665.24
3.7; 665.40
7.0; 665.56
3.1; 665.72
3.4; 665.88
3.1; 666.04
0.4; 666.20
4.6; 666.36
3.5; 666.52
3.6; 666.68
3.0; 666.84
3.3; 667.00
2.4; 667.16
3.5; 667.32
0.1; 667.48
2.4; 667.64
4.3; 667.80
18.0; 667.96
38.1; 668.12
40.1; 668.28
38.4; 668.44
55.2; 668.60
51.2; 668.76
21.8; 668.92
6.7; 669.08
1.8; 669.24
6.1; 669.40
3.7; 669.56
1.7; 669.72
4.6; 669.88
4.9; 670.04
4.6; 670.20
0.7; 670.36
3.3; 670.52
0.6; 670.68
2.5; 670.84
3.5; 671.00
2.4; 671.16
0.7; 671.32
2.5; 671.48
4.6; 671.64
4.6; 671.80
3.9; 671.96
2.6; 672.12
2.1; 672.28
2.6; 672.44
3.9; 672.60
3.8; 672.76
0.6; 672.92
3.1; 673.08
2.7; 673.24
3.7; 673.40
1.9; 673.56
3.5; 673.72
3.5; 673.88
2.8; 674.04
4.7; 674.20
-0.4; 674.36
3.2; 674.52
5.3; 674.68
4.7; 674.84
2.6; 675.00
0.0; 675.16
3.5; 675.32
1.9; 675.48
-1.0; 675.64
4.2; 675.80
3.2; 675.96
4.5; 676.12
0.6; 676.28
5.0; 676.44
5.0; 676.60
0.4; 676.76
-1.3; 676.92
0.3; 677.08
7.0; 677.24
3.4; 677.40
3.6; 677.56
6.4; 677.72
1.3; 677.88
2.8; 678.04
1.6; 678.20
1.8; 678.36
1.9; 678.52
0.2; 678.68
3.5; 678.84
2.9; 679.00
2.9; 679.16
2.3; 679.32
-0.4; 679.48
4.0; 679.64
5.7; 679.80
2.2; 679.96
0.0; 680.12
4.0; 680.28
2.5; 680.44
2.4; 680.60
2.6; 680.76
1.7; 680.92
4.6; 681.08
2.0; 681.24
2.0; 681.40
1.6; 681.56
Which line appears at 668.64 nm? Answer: [O II] 3727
